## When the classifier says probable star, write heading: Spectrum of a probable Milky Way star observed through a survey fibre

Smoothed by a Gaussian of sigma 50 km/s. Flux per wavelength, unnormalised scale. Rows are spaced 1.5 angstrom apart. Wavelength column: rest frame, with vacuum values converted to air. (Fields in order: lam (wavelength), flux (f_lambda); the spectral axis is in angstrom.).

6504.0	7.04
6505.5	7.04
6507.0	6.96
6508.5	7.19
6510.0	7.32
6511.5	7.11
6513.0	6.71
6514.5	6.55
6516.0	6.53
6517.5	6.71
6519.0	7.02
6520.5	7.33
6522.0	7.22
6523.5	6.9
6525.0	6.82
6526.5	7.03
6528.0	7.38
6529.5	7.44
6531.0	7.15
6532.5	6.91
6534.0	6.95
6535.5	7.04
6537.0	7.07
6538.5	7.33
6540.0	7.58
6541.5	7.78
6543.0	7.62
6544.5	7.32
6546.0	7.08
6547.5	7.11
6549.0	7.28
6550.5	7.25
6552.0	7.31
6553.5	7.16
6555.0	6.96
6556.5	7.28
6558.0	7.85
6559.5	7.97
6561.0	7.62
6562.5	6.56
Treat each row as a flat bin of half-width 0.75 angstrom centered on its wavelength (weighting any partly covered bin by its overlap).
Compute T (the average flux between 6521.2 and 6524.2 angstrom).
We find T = 7.07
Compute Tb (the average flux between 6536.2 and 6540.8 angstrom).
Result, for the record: 7.33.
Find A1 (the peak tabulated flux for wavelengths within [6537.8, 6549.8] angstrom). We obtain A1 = 7.78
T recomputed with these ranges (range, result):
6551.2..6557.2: 7.18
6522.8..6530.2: 7.11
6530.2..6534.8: 7.01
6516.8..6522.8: 7.07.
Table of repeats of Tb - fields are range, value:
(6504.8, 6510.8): 7.13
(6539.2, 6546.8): 7.47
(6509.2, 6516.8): 6.85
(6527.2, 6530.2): 7.4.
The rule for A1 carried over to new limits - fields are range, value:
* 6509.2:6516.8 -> 7.32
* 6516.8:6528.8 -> 7.38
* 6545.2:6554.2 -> 7.31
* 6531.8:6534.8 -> 6.95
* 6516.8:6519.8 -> 7.02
